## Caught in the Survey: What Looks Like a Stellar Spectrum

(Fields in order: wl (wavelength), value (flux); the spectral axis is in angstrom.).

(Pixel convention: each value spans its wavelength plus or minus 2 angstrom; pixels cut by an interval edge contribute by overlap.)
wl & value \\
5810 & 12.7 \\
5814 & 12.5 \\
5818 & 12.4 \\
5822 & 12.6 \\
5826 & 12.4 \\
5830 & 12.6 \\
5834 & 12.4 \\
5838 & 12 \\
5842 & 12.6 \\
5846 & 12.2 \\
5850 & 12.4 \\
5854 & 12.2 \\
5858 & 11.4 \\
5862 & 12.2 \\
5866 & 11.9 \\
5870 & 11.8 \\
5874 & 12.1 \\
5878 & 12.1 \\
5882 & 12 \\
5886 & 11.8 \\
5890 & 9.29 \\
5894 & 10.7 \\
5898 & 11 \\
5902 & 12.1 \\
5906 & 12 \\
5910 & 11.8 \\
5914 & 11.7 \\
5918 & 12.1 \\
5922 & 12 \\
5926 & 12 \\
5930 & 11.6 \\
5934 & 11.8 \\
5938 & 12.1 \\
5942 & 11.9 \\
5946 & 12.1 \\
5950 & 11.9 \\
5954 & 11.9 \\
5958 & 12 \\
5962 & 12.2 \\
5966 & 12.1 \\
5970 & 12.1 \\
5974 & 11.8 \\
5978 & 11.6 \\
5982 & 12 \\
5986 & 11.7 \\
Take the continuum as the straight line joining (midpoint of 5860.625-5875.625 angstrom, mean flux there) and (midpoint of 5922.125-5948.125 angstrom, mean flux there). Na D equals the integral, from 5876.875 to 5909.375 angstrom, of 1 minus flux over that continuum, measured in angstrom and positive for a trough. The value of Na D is 1.6 angstrom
